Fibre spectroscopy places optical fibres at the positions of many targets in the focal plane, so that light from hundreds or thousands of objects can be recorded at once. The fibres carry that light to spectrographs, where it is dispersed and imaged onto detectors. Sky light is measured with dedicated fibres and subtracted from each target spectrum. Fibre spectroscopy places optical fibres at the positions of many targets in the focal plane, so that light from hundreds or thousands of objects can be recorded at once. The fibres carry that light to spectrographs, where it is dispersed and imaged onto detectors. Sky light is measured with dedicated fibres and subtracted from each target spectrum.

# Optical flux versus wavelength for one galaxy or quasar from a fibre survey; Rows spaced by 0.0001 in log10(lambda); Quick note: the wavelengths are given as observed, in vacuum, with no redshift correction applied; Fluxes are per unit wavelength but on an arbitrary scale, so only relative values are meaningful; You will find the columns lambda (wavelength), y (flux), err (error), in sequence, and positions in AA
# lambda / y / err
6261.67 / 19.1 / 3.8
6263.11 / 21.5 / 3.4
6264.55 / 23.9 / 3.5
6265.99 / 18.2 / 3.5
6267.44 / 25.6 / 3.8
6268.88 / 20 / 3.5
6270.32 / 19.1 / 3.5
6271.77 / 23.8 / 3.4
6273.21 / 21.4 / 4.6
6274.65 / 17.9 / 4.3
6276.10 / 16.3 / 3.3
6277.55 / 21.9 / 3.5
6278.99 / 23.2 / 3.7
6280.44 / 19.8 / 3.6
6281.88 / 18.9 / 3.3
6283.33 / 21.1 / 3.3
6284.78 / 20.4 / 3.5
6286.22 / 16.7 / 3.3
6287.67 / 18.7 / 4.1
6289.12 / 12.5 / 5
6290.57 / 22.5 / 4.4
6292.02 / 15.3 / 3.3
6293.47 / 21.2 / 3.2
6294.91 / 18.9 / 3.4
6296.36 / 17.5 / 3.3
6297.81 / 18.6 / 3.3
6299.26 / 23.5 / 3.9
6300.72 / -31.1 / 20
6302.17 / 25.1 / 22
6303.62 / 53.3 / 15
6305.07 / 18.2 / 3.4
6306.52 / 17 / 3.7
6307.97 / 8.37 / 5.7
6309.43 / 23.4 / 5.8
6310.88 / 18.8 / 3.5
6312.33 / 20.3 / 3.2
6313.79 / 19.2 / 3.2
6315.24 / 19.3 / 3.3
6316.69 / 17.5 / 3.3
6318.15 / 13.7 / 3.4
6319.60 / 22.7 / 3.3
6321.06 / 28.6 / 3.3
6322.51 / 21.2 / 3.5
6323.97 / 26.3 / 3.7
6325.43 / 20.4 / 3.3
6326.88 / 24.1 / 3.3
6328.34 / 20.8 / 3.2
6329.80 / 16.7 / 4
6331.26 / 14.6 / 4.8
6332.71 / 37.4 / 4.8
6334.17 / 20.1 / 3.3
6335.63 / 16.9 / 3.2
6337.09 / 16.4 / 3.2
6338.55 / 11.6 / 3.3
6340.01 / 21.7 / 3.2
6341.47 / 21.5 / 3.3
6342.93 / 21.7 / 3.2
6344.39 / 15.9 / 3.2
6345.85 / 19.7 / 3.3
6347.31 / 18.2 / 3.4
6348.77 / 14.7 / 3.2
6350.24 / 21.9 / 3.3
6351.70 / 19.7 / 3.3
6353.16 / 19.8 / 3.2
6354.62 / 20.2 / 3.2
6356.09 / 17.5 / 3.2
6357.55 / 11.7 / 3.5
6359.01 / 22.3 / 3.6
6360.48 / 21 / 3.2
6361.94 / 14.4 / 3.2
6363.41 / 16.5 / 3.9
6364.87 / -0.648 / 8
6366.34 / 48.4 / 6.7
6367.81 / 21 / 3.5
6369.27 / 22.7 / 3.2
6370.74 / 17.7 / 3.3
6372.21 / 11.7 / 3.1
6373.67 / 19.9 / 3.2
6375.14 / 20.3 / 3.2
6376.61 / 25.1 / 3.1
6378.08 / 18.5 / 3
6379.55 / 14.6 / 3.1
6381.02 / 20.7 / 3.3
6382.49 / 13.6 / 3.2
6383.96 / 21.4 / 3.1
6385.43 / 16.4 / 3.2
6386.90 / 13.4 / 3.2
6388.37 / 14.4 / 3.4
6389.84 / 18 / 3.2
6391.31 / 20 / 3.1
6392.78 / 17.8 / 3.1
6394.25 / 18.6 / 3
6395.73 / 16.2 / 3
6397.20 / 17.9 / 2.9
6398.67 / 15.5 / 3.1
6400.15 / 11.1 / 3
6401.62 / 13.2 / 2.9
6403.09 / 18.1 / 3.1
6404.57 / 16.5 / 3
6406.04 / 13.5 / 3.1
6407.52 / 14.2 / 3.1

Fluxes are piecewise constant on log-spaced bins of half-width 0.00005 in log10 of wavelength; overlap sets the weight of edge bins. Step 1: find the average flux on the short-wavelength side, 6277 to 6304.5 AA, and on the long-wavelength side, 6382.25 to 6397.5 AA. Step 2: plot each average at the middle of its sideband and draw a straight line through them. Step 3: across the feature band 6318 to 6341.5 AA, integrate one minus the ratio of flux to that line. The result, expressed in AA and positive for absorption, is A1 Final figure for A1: -3.68 AA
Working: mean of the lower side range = 18.8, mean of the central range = 21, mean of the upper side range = 17.2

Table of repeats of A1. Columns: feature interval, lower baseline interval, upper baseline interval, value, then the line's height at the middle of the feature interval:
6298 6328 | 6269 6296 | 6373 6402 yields -1.1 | 18.8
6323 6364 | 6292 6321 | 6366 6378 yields 2.1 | 20.6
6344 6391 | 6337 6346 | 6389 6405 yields -2.5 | 17.6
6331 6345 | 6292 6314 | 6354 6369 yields -0.9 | 18.8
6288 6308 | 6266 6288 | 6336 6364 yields 2.2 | 19.7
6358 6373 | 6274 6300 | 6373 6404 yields -1.4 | 17.8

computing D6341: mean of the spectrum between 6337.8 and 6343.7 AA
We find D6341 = 19.1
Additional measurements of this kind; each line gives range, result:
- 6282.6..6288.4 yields 19.2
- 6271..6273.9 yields 22.5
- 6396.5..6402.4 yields 14.4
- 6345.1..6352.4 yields 18.8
